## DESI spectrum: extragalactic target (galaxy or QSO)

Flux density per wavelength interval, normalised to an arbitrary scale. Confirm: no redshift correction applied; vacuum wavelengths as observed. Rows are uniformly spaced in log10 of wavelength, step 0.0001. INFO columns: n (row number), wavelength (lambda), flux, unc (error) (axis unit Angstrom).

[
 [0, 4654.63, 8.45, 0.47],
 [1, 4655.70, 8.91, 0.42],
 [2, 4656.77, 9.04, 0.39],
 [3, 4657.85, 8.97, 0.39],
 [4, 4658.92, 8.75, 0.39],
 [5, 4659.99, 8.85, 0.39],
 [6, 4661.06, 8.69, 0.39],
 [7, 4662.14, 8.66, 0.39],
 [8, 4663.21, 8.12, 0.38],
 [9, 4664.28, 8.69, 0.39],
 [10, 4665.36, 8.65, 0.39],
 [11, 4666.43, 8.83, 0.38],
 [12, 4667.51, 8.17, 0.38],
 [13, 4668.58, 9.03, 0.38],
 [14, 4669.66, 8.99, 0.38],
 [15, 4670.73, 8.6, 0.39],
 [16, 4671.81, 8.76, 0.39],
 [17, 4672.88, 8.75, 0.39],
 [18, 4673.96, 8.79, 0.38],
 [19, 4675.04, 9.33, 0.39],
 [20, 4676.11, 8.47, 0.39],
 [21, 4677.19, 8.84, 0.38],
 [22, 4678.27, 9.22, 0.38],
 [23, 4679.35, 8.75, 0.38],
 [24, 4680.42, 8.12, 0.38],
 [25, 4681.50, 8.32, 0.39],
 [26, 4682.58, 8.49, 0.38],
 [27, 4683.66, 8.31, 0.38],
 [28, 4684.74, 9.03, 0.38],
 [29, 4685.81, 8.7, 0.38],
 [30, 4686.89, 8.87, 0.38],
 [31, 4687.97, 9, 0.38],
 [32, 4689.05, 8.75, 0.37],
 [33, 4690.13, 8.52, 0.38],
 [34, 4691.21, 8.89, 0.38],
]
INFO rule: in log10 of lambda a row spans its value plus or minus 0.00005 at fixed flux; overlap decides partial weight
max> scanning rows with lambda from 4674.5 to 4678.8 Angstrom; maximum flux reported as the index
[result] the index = 9.33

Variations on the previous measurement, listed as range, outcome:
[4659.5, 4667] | 8.85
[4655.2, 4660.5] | 9.04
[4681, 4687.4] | 9.03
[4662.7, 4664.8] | 8.69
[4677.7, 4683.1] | 9.22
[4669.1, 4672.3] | 8.99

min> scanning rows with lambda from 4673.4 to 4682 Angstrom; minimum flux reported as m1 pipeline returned 8.12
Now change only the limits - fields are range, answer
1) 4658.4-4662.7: 8.66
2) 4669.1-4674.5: 8.6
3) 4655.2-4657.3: 8.91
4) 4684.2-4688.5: 8.7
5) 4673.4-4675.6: 8.79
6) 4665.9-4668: 8.17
